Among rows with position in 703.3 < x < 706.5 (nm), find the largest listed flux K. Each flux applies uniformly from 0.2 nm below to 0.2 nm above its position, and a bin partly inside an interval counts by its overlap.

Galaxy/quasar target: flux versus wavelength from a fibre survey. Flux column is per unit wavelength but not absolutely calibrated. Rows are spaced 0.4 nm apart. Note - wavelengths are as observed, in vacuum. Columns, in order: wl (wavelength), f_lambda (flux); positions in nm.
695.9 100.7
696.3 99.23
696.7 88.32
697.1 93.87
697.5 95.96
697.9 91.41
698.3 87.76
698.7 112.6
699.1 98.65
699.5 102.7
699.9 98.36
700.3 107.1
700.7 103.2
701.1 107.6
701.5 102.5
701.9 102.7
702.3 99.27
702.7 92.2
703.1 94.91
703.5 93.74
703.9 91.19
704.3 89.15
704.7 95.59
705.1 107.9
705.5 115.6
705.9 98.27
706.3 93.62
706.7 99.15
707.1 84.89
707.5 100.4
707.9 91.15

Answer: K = 115.6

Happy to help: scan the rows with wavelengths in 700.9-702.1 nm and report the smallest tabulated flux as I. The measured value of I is 102.5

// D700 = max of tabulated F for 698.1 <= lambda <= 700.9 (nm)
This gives 112.6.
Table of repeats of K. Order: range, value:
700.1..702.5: 107.6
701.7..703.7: 102.7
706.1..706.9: 99.15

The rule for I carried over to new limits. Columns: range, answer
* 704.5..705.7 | 95.59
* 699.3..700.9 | 98.36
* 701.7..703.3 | 92.2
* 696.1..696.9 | 88.32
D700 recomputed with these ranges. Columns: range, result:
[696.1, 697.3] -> 99.23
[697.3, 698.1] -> 95.96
